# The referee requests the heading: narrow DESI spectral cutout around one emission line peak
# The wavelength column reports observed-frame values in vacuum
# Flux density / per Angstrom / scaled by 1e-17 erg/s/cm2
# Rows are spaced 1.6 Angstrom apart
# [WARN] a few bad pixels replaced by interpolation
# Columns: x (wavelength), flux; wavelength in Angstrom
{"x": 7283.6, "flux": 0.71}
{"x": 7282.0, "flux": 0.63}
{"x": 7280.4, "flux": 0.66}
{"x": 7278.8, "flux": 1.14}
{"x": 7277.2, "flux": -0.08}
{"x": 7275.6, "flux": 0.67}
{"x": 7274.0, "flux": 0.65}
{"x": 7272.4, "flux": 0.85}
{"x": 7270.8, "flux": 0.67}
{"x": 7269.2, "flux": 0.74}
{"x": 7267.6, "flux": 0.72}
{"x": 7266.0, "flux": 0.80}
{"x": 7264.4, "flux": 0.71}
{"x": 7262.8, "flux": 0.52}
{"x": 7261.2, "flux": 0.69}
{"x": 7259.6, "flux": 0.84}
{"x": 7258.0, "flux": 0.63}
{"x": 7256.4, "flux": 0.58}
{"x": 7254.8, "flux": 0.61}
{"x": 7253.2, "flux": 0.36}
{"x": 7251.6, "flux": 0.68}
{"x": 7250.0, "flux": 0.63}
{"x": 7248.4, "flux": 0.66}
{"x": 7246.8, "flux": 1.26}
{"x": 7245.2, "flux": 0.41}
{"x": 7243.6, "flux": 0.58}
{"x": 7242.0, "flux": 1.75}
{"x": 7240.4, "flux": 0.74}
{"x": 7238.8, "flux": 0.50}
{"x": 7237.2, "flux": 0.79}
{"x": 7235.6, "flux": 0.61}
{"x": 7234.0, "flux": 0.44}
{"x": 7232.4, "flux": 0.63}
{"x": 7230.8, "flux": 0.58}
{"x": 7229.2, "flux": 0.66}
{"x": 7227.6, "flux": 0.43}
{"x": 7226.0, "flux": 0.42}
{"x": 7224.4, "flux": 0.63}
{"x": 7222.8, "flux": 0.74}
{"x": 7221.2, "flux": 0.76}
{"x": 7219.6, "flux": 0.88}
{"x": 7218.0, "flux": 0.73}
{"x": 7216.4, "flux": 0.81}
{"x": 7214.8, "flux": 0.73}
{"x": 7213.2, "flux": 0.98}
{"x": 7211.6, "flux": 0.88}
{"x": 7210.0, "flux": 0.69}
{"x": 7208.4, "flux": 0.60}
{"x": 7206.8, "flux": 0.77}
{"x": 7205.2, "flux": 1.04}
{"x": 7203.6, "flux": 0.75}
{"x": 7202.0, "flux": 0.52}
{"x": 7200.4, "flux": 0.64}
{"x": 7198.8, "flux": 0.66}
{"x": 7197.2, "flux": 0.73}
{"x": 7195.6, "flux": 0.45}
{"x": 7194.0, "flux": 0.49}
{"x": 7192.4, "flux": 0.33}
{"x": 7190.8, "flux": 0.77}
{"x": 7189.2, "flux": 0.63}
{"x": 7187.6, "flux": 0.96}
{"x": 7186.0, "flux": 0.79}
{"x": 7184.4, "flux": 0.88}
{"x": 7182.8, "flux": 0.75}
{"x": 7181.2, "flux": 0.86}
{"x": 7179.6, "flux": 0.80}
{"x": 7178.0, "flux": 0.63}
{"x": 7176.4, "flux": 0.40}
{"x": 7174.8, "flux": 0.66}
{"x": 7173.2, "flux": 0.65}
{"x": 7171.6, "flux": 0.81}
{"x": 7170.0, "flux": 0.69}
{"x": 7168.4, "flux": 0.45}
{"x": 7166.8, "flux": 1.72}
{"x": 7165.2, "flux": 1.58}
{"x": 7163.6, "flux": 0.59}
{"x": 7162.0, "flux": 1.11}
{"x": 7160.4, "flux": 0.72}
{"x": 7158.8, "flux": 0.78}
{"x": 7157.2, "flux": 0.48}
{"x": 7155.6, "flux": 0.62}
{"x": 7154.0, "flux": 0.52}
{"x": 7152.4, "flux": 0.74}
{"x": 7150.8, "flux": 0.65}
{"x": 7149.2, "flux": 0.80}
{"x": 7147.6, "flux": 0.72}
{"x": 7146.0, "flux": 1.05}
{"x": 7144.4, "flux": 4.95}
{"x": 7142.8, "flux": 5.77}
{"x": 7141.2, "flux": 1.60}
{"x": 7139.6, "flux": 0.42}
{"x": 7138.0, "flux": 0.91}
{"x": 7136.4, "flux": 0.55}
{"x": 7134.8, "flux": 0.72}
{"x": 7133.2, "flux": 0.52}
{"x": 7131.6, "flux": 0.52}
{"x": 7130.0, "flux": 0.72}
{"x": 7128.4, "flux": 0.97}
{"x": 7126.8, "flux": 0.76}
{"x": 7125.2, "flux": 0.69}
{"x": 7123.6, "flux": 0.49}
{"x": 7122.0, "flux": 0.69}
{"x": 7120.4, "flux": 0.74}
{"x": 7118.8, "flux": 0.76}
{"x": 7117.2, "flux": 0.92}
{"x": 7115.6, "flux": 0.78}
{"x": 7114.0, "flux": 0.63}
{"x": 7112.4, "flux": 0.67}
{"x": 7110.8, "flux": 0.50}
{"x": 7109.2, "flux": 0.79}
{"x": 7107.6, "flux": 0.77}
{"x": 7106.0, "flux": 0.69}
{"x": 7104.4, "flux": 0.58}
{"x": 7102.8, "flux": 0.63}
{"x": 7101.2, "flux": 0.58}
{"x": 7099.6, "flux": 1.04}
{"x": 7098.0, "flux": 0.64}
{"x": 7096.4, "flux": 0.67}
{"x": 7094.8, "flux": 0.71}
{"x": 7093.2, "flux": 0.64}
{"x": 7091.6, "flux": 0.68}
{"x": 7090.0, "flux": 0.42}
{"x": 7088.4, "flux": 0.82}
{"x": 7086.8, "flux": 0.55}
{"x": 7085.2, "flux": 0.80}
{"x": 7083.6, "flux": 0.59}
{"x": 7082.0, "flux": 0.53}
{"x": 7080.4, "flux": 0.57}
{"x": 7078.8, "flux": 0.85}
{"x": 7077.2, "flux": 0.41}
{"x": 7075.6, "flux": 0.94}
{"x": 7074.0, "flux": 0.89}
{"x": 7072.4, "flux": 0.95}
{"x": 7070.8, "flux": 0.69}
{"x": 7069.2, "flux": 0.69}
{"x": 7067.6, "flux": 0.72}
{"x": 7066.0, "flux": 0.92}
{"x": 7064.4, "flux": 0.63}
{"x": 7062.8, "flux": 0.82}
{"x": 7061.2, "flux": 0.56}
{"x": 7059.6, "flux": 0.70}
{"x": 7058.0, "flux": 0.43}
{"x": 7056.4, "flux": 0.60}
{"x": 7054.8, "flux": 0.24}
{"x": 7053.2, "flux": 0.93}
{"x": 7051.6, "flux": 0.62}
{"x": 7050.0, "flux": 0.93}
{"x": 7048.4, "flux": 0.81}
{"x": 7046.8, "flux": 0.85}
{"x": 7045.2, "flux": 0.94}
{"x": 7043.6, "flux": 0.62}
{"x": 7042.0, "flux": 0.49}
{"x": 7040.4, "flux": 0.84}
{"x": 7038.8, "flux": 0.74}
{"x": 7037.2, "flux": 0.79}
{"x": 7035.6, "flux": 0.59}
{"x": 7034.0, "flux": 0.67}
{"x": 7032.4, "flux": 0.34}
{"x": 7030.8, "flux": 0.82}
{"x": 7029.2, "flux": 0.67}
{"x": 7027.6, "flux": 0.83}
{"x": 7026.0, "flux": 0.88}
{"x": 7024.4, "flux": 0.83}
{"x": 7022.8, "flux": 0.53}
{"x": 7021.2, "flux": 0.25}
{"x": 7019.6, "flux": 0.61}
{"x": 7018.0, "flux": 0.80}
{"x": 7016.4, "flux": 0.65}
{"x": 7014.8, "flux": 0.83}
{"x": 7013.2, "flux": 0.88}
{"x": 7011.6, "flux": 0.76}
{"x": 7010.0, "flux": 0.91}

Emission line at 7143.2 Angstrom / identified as H-alpha 6563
